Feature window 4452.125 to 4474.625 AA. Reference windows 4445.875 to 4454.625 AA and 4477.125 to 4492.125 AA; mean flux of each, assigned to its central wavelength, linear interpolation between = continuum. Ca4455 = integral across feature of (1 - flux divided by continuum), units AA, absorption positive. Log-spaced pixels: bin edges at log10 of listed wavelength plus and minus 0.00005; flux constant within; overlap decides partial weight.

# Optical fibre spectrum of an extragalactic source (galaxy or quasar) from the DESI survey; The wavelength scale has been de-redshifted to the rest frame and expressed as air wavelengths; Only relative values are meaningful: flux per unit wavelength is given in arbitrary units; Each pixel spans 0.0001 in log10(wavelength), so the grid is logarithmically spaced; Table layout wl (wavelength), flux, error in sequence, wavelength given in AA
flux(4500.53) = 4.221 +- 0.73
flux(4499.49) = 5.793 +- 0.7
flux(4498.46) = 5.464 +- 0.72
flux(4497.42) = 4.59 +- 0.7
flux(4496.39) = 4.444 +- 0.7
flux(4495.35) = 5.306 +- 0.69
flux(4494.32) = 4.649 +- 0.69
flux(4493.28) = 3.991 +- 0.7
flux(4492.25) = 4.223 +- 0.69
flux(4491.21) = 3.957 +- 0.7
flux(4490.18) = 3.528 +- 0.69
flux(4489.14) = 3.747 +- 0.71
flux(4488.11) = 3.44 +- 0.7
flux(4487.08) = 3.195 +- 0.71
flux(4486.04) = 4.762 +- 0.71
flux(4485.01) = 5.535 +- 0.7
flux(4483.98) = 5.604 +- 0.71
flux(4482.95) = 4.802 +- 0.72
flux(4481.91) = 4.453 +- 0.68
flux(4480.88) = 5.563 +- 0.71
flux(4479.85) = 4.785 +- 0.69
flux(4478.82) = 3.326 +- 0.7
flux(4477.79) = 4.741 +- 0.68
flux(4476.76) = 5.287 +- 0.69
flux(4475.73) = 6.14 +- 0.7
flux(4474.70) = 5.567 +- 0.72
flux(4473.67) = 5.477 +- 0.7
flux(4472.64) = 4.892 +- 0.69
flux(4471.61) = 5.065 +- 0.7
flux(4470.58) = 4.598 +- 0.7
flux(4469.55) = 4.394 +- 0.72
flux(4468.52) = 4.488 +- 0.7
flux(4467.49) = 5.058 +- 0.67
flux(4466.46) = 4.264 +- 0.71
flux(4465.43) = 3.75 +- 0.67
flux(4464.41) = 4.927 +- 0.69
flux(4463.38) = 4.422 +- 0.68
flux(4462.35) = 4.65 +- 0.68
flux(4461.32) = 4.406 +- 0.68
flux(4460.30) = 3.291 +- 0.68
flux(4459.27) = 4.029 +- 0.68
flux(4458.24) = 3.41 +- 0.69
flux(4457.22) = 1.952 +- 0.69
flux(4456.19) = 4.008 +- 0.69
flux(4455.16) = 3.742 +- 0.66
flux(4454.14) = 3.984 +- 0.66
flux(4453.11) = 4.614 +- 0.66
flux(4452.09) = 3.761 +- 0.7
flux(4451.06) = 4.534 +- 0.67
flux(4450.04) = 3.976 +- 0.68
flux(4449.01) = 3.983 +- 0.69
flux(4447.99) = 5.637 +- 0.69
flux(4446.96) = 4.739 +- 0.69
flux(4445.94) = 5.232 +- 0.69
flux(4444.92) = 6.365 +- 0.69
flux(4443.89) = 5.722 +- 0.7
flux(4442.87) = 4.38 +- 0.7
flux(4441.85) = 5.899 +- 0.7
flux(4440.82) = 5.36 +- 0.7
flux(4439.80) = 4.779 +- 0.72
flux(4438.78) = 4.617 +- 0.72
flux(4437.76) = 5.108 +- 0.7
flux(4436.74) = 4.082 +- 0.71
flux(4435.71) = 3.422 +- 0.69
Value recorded 0.8 AA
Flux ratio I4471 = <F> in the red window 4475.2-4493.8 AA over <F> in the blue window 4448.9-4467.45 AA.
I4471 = 1.12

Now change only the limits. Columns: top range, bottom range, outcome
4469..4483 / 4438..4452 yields 0.99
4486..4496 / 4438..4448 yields 0.77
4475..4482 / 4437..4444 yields 0.98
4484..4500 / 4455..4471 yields 1.09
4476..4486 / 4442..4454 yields 1.02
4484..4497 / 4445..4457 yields 0.98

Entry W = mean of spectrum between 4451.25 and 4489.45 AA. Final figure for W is 4.44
